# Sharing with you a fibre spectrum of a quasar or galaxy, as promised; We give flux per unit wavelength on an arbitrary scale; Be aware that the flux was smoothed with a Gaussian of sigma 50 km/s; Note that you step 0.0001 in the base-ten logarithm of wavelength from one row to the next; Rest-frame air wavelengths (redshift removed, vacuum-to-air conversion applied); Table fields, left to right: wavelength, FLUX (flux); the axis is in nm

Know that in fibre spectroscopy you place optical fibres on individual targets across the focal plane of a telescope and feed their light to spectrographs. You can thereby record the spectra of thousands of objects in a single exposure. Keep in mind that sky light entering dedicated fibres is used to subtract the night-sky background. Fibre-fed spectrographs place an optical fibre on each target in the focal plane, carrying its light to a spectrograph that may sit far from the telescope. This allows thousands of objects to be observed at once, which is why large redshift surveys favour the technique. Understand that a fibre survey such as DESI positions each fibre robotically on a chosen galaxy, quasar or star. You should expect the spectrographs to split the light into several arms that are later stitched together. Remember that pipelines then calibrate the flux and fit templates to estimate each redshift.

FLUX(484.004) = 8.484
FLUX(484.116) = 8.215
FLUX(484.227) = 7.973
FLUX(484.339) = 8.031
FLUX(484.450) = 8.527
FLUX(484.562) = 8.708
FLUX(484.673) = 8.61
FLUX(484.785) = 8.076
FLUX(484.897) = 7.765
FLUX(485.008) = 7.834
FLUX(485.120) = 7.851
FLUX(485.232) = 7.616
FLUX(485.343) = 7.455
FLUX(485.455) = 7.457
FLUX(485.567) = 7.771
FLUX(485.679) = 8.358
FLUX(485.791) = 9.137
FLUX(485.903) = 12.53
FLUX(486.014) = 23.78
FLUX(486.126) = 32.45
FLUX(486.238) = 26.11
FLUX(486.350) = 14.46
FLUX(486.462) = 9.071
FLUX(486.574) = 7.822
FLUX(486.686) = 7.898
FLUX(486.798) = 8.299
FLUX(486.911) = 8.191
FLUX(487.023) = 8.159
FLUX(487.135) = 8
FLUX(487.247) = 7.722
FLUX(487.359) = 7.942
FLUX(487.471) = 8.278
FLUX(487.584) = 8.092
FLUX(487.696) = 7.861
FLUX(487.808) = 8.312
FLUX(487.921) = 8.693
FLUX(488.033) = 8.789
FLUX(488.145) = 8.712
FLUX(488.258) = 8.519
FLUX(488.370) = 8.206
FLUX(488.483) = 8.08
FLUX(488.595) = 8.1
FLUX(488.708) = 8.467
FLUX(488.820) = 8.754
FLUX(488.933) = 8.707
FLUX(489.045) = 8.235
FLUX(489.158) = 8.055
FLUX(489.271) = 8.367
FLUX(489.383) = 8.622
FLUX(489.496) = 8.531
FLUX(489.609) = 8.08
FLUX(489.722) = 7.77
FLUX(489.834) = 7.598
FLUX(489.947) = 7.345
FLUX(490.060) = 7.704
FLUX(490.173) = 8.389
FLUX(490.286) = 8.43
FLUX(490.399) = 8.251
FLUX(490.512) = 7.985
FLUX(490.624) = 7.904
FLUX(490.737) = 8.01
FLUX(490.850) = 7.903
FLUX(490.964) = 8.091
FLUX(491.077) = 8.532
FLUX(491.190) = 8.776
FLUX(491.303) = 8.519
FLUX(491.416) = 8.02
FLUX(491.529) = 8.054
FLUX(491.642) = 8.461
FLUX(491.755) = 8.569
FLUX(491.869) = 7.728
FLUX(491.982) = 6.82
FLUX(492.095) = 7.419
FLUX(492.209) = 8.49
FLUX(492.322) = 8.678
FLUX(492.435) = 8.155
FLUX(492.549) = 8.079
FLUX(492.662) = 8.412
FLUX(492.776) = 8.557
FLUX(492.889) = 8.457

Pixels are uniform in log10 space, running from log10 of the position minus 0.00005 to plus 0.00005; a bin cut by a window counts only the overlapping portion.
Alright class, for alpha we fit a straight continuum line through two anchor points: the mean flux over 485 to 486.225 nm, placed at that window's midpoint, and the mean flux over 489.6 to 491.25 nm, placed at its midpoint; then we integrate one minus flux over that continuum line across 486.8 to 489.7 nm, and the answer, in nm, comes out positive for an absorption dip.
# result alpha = 0.51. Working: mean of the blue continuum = 12.7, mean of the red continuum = 8.05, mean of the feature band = 8.29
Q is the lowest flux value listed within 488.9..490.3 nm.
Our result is 7.345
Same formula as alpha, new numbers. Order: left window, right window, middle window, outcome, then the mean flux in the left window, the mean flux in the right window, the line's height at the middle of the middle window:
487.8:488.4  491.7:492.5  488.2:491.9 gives 0.03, 8.57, 7.97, 8.28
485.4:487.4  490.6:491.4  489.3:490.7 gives 0.15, 12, 8.24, 9.06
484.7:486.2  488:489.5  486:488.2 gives -0.22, 11.5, 8.43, 9.97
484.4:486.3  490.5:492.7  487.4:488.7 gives 0.24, 11.8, 8.13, 10.2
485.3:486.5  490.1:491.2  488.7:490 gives 0.23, 14.6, 8.19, 9.94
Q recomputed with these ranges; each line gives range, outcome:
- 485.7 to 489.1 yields 7.722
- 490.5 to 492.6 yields 6.82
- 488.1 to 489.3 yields 8.055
